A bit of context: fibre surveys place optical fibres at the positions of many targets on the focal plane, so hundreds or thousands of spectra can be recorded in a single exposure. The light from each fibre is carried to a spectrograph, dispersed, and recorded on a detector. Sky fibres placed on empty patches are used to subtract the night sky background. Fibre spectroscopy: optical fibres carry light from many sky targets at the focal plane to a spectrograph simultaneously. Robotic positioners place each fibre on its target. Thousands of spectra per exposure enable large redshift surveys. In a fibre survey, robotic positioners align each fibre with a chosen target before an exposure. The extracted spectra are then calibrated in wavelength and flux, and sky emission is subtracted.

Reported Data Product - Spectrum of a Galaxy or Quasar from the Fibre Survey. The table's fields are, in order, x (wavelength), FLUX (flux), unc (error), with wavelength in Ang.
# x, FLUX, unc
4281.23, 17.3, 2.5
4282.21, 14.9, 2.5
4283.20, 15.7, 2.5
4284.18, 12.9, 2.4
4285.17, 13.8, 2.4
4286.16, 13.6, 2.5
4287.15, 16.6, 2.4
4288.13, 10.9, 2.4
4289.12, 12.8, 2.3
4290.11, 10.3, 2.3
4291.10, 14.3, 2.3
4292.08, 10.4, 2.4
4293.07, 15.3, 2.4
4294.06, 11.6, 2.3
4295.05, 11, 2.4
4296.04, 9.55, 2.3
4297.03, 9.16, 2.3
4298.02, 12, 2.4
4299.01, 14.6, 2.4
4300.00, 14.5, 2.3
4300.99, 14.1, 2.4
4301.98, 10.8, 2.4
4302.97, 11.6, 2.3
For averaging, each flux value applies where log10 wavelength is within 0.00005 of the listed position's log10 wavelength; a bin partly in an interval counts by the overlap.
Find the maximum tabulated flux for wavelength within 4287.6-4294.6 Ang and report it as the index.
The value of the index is 15.3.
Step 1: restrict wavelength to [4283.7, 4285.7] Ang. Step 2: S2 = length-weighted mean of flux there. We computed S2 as 13.3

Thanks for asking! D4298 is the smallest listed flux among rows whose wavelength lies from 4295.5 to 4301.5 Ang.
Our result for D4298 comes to 9.16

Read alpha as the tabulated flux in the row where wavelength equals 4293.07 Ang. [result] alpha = 15.3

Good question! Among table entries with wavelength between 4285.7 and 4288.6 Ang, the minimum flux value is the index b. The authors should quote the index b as 10.9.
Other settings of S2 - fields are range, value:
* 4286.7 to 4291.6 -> 13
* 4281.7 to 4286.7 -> 14.2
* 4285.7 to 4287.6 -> 15.1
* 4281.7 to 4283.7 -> 15.4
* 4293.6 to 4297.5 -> 10.3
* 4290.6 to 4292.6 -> 12.4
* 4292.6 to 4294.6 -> 13.4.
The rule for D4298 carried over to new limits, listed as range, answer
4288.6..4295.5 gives 10.3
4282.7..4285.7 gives 12.9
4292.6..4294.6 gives 11.6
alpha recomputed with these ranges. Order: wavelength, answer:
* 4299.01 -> 14.6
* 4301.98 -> 10.8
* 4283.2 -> 15.7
